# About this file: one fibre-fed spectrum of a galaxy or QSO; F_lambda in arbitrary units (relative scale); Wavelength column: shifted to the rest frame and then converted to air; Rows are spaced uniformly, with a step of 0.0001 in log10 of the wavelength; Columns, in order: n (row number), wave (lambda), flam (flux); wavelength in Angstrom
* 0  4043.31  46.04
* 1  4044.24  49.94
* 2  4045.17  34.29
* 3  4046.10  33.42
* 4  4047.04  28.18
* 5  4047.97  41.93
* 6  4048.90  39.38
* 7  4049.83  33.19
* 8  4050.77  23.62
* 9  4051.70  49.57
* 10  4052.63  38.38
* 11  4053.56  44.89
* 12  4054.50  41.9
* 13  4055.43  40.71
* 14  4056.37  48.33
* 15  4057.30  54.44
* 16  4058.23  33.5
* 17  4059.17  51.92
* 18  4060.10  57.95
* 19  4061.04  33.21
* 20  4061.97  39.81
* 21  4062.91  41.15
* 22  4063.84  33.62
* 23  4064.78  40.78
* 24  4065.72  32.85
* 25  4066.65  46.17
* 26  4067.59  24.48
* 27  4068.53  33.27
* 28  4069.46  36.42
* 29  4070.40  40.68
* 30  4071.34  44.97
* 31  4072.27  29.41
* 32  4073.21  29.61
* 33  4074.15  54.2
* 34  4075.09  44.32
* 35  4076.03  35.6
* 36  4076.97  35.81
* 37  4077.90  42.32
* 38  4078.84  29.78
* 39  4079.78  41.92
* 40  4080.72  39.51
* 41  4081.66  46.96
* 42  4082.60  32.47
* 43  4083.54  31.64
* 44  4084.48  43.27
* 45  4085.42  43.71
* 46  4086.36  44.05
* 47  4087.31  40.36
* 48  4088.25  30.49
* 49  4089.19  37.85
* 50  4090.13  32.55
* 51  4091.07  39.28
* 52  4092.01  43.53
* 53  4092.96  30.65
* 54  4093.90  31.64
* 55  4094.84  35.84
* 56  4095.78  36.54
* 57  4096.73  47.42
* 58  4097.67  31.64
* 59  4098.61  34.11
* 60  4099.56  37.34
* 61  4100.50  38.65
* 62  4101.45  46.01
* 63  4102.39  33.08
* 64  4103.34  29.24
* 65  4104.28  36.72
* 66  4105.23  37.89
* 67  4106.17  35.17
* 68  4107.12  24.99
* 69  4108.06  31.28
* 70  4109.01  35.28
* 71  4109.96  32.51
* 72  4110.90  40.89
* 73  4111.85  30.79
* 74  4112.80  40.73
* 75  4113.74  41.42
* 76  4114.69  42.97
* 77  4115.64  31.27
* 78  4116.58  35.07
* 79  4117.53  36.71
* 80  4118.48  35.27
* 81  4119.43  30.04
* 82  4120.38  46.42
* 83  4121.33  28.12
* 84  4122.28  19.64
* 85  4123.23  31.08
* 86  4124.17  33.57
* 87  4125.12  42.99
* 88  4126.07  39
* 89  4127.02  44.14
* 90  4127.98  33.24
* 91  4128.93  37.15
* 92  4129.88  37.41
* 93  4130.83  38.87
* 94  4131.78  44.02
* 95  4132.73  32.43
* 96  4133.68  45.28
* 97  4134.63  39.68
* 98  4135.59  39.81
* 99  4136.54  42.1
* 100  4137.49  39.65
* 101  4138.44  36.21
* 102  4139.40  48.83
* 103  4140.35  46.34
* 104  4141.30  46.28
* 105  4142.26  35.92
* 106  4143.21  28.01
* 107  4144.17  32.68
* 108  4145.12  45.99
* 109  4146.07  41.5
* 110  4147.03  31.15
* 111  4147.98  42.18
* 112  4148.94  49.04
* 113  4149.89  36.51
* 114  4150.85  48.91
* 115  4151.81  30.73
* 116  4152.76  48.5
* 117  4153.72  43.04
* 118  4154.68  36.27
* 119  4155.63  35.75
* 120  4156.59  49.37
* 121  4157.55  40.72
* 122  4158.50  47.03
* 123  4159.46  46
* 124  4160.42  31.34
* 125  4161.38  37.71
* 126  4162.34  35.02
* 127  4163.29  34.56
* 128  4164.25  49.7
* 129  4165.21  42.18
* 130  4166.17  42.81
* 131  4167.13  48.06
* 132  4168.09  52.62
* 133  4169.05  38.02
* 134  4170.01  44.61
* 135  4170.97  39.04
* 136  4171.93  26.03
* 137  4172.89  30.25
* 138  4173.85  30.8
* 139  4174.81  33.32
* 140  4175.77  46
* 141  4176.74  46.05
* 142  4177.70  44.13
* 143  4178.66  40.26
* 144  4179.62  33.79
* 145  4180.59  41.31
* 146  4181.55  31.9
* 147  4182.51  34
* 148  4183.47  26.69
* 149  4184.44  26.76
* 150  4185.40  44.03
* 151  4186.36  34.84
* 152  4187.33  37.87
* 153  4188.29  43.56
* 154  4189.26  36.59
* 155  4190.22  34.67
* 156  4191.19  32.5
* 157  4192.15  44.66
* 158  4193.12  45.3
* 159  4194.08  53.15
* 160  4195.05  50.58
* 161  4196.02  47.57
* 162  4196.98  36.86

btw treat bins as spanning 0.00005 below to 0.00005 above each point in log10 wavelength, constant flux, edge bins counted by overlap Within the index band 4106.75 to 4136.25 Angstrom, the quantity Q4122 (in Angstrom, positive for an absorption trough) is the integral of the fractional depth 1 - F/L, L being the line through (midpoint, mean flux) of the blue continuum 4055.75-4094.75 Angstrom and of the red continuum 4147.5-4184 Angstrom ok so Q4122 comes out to 2.39 Angstrom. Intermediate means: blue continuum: 39.1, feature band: 36.3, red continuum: 39.8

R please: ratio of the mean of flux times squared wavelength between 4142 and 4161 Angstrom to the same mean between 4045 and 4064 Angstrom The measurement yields 1.0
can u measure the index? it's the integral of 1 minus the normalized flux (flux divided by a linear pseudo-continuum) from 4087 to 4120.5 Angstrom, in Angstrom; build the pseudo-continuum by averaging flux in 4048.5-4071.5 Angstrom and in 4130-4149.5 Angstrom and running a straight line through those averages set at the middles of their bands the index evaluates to 3.5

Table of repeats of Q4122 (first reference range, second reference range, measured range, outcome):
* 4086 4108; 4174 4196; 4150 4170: -1.84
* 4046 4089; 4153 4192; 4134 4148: -0.28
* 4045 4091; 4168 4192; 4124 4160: -2.66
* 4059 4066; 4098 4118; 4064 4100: 1.07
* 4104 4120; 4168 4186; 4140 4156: -1.62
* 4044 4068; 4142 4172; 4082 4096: 1.07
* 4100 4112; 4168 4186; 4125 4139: -1.47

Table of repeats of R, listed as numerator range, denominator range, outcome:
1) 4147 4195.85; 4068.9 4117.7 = 1.11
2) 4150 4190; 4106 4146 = 1.08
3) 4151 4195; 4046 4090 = 1.06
